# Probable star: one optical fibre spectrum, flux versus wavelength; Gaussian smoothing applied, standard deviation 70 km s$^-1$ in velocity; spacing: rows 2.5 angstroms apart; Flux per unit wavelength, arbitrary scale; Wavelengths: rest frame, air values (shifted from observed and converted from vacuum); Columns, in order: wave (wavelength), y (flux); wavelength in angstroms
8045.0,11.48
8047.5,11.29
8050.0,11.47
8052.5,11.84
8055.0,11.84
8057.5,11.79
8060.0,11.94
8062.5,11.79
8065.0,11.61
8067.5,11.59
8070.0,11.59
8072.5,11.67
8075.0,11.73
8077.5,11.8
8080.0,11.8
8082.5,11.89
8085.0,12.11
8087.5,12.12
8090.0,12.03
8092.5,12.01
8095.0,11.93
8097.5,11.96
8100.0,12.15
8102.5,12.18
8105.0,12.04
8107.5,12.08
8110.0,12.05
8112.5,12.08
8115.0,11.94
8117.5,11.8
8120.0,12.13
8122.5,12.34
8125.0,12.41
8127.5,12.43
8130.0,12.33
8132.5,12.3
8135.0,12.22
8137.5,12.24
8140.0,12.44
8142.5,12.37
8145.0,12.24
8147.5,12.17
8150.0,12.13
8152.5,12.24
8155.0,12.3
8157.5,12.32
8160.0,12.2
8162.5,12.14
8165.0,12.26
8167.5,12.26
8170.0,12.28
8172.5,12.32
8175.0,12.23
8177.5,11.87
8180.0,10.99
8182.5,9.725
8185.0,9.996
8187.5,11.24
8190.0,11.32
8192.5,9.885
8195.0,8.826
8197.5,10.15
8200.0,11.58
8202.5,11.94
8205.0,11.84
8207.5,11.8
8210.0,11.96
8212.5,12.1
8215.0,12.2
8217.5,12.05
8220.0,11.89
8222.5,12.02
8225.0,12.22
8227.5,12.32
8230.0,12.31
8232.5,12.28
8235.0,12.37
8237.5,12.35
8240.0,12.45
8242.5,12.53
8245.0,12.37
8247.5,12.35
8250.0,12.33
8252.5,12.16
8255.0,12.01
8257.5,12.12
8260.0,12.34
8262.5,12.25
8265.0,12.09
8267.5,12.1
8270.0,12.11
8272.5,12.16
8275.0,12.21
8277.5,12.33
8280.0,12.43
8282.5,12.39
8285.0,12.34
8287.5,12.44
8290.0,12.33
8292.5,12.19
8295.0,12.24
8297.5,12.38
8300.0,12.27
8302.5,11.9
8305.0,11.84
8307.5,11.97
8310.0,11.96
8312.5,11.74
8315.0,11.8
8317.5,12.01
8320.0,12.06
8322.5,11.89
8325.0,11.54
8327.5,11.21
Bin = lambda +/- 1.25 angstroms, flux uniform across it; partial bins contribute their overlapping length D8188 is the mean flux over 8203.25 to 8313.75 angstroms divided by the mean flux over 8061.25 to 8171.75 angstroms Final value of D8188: 1.01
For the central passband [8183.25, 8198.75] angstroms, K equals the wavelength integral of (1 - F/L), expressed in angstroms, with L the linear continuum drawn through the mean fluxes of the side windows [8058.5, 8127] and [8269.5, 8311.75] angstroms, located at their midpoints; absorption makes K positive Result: 2.4 angstroms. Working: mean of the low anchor 12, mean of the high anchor 12.2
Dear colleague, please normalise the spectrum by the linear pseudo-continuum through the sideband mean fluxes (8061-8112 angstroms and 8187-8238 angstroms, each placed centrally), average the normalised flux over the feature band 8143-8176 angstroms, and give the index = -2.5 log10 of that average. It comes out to -0.044 mag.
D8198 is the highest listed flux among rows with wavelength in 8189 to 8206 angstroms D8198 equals 11.94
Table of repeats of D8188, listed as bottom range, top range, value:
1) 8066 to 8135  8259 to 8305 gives 1.02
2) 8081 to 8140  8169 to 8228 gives 0.94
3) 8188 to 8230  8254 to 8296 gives 1.06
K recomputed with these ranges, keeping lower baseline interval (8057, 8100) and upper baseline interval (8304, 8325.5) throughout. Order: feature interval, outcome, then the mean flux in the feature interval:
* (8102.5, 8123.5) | -0.4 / 12.1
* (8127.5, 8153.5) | -0.9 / 12.3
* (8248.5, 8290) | -1.3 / 12.2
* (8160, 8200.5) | 2.2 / 11.2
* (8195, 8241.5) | -0.2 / 11.9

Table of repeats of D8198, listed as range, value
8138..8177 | 12.44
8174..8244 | 12.53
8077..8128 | 12.43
